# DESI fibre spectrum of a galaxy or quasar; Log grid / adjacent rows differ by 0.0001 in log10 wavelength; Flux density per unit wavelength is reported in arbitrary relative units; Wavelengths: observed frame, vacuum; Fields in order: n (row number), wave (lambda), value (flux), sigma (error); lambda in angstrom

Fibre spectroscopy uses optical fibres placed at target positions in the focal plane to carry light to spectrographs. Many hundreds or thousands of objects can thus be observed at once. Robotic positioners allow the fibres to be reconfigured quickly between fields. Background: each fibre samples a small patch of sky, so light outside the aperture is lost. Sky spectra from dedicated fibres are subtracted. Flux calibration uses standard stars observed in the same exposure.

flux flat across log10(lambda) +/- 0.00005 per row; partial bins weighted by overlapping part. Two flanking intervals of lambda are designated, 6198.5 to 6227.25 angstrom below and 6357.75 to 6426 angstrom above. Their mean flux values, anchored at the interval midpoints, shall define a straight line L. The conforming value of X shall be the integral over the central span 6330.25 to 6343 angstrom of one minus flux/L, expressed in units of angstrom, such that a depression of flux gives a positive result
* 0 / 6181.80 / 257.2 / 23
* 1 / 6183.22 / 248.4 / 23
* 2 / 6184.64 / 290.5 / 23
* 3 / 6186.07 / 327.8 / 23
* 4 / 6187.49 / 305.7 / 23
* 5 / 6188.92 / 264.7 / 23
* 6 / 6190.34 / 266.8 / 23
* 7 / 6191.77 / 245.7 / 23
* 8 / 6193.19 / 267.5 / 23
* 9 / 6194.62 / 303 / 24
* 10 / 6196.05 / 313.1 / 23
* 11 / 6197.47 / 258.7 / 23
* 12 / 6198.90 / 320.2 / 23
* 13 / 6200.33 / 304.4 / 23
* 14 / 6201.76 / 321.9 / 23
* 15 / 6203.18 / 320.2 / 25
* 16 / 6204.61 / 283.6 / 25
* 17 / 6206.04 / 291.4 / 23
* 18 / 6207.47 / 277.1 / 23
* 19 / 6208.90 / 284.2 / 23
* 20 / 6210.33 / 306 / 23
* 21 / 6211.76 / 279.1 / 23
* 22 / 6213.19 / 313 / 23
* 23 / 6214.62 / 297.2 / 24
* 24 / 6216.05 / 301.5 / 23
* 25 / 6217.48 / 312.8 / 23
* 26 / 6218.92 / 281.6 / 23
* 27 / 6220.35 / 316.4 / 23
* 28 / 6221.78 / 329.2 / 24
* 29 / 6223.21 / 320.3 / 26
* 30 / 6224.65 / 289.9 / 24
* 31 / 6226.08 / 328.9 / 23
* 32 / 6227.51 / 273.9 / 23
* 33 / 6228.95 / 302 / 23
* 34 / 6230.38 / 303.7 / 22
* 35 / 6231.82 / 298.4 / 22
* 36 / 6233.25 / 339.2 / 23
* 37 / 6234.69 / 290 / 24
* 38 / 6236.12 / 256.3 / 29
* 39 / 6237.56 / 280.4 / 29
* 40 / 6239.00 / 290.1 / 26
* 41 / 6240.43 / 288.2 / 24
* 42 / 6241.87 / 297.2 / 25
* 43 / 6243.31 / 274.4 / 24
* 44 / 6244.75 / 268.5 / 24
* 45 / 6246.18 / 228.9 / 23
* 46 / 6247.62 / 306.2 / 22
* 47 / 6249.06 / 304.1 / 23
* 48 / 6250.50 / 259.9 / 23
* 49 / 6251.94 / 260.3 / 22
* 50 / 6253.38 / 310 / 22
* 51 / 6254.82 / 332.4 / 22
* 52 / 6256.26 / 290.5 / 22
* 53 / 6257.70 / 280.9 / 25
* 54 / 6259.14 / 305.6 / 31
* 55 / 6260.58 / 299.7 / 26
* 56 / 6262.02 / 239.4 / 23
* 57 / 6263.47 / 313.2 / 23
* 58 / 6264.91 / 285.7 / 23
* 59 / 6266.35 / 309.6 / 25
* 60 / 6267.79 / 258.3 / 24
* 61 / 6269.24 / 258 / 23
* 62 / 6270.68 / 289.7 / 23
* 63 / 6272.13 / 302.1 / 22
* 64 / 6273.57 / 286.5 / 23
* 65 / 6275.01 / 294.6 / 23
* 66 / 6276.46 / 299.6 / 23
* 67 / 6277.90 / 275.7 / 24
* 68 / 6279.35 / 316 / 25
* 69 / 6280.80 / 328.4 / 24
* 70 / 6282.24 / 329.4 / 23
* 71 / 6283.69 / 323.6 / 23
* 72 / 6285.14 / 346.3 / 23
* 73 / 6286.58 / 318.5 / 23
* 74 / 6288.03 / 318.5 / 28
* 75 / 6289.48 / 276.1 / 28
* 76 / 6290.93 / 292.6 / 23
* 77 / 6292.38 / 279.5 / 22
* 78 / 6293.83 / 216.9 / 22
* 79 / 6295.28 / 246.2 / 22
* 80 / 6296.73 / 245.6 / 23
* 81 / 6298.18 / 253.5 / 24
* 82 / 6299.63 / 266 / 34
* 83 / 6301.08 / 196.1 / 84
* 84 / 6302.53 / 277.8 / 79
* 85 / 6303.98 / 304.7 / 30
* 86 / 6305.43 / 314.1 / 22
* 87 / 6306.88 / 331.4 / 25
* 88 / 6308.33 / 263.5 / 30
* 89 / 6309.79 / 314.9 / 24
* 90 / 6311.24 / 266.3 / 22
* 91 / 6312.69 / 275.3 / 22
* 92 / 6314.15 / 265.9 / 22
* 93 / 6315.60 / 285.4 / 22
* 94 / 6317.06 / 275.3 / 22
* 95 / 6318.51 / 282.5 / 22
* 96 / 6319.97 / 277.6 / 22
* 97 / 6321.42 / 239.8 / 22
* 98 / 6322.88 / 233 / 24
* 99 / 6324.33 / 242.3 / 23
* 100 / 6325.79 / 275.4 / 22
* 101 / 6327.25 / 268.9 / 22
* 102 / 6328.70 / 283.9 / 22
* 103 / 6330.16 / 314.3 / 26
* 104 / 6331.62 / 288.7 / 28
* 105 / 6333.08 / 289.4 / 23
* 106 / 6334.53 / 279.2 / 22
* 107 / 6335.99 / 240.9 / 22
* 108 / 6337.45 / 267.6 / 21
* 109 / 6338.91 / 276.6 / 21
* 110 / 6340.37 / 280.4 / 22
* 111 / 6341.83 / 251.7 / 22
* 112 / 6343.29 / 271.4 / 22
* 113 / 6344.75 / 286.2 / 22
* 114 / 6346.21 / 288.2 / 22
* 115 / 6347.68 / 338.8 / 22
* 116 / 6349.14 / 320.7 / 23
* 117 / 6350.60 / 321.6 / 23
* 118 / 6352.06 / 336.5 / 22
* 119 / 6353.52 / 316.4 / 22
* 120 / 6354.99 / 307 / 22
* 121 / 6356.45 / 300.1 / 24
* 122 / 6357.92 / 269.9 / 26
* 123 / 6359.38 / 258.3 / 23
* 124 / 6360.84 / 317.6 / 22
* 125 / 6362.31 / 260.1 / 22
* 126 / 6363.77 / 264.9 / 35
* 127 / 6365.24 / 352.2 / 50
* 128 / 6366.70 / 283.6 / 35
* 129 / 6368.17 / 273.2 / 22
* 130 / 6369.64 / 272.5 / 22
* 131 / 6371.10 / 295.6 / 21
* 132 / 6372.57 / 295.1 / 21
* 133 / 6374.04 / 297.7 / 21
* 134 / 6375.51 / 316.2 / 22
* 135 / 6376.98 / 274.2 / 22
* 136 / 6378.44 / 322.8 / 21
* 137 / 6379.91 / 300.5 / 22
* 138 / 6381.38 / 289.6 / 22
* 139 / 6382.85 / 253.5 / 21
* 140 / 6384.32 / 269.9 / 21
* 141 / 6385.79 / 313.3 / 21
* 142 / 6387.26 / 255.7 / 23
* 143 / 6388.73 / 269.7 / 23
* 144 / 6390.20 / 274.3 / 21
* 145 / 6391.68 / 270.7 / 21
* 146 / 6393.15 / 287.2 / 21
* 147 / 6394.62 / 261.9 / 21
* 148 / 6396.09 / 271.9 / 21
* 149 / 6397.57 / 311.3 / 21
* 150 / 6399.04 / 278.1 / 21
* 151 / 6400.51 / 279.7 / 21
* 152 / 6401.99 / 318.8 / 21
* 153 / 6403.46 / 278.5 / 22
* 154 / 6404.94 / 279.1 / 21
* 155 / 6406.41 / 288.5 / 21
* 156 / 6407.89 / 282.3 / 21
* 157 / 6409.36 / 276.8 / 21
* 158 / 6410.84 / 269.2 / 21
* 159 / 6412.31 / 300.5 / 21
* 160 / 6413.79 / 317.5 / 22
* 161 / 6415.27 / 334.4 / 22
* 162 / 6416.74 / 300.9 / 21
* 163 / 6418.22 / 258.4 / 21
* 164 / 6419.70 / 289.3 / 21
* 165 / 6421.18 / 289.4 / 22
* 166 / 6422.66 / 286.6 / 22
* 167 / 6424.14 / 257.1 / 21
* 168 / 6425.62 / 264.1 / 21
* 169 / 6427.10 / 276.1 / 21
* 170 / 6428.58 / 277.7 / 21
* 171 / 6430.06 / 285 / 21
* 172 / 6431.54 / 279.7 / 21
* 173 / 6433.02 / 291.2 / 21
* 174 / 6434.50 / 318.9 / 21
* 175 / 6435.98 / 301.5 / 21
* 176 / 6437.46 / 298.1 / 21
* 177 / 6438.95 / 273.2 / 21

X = 0.76 angstrom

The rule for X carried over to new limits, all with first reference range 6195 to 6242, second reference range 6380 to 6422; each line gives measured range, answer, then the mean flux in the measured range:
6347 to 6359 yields -1.0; 312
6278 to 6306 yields 0.7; 286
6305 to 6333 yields 1.2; 279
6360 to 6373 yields -0.1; 290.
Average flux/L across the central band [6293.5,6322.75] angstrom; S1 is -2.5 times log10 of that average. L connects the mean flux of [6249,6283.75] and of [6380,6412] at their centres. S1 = 0.08 mag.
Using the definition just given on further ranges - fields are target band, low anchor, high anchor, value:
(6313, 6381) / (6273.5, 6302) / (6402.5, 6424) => 0.00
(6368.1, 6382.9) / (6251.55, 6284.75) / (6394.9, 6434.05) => -0.01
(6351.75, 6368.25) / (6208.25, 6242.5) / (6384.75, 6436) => -0.02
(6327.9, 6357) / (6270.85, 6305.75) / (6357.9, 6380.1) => -0.01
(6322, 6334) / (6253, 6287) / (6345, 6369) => 0.10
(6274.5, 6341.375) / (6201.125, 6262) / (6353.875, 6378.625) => 0.04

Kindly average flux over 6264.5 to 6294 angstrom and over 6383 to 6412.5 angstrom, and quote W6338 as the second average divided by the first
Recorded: 0.95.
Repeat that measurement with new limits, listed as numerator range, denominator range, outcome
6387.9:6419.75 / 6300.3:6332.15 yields 1.04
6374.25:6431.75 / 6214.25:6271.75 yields 0.98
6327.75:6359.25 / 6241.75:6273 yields 1.02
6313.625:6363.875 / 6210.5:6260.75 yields 0.96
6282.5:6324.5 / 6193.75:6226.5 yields 0.92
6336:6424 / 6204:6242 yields 0.97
